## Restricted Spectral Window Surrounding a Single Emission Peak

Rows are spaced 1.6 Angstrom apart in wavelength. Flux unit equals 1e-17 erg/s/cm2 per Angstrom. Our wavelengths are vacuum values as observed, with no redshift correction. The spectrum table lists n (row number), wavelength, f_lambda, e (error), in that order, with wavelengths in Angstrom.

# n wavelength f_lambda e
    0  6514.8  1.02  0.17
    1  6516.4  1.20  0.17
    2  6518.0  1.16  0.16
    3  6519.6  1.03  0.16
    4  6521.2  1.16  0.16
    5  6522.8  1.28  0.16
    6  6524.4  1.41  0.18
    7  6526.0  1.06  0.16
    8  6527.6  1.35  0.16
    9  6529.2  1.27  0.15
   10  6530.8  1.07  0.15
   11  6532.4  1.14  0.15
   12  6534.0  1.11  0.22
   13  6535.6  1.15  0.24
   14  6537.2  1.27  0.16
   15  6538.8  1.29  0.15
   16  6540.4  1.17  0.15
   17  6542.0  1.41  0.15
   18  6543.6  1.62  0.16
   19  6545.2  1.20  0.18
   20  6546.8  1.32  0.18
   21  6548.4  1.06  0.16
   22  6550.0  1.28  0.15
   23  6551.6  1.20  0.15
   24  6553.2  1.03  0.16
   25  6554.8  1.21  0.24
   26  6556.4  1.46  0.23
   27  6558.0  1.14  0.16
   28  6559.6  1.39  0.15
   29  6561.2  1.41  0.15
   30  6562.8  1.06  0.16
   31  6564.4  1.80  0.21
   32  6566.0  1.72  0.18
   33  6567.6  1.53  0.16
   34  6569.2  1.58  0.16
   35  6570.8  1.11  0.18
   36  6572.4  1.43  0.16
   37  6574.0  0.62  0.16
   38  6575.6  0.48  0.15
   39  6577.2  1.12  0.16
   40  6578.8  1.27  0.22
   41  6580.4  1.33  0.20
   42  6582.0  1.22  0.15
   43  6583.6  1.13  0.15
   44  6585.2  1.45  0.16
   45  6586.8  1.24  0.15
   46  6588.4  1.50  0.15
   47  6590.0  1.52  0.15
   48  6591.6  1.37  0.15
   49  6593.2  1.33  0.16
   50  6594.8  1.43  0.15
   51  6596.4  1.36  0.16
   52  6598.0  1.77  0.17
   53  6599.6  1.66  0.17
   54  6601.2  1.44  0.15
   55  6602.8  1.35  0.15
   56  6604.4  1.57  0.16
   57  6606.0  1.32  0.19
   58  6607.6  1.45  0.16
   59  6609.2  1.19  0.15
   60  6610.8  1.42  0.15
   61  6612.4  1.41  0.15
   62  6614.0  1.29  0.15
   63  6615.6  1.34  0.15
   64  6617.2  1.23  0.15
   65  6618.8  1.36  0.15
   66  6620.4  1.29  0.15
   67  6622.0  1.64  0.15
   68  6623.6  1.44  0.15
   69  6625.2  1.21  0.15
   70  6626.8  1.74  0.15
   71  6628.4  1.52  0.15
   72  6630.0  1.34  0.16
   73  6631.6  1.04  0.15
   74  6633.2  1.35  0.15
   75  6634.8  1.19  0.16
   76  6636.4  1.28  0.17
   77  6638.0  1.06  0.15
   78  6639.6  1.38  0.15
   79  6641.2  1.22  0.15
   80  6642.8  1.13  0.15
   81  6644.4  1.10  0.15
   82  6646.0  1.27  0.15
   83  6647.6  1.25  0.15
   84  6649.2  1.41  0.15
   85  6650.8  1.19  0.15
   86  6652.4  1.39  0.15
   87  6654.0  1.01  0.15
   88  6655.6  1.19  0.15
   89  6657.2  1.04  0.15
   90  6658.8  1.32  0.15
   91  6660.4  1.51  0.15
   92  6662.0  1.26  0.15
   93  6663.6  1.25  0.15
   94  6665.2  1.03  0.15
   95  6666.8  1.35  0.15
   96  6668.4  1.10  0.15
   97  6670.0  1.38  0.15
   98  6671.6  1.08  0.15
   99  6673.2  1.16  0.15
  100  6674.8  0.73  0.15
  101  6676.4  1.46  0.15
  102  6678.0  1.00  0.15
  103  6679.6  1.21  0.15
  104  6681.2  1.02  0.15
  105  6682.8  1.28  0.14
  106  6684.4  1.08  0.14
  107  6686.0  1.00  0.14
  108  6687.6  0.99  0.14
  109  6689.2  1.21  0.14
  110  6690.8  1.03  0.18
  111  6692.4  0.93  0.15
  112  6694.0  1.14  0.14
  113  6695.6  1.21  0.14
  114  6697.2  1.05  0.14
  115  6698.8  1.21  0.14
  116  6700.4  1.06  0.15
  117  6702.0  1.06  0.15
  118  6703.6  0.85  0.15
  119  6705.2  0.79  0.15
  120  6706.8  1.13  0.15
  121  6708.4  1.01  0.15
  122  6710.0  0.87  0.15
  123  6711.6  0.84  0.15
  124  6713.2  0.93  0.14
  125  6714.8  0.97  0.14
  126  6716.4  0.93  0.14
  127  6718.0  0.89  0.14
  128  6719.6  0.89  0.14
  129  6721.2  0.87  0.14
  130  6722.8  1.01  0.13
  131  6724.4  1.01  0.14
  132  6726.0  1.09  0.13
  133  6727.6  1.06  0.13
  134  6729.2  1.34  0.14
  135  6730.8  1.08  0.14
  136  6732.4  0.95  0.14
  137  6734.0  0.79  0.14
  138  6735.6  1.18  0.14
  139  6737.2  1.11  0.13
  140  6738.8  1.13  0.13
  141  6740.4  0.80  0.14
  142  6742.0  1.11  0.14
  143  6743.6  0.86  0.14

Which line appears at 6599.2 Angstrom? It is Mg II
